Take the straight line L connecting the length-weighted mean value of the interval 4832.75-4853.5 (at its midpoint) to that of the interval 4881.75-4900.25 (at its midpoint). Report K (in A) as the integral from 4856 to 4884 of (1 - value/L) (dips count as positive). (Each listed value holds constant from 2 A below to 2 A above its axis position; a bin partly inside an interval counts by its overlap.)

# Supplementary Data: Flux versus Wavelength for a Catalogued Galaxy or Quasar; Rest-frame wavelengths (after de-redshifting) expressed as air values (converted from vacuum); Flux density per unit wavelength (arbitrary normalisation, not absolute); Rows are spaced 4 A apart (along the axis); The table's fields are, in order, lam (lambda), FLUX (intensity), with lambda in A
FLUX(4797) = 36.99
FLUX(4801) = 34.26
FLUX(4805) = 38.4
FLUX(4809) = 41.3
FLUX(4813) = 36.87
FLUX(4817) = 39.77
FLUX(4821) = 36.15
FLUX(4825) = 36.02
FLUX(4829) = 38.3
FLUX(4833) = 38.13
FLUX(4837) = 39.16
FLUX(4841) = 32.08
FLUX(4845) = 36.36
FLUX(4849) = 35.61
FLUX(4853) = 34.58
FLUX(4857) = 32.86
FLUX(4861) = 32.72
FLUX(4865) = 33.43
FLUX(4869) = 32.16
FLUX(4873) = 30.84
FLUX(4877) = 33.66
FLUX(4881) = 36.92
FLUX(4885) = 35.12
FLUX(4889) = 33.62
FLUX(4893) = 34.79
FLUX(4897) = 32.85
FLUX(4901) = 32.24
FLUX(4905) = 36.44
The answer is 1.3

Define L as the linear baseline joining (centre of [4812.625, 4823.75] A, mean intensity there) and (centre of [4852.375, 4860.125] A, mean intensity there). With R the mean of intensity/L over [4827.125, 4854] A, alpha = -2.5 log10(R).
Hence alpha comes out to -0.037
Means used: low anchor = 37.6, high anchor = 33.4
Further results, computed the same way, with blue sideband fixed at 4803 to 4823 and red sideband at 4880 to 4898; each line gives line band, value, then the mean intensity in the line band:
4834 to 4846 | 0.03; 36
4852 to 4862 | 0.09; 33.3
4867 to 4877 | 0.11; 31.9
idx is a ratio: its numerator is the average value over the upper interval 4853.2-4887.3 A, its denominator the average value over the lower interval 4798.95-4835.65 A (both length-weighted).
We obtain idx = 0.89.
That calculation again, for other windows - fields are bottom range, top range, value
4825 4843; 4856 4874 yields 0.88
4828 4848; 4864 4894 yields 0.92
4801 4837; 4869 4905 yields 0.89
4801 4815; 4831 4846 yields 0.95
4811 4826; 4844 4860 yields 0.93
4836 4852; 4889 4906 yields 0.95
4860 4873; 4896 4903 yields 1.00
